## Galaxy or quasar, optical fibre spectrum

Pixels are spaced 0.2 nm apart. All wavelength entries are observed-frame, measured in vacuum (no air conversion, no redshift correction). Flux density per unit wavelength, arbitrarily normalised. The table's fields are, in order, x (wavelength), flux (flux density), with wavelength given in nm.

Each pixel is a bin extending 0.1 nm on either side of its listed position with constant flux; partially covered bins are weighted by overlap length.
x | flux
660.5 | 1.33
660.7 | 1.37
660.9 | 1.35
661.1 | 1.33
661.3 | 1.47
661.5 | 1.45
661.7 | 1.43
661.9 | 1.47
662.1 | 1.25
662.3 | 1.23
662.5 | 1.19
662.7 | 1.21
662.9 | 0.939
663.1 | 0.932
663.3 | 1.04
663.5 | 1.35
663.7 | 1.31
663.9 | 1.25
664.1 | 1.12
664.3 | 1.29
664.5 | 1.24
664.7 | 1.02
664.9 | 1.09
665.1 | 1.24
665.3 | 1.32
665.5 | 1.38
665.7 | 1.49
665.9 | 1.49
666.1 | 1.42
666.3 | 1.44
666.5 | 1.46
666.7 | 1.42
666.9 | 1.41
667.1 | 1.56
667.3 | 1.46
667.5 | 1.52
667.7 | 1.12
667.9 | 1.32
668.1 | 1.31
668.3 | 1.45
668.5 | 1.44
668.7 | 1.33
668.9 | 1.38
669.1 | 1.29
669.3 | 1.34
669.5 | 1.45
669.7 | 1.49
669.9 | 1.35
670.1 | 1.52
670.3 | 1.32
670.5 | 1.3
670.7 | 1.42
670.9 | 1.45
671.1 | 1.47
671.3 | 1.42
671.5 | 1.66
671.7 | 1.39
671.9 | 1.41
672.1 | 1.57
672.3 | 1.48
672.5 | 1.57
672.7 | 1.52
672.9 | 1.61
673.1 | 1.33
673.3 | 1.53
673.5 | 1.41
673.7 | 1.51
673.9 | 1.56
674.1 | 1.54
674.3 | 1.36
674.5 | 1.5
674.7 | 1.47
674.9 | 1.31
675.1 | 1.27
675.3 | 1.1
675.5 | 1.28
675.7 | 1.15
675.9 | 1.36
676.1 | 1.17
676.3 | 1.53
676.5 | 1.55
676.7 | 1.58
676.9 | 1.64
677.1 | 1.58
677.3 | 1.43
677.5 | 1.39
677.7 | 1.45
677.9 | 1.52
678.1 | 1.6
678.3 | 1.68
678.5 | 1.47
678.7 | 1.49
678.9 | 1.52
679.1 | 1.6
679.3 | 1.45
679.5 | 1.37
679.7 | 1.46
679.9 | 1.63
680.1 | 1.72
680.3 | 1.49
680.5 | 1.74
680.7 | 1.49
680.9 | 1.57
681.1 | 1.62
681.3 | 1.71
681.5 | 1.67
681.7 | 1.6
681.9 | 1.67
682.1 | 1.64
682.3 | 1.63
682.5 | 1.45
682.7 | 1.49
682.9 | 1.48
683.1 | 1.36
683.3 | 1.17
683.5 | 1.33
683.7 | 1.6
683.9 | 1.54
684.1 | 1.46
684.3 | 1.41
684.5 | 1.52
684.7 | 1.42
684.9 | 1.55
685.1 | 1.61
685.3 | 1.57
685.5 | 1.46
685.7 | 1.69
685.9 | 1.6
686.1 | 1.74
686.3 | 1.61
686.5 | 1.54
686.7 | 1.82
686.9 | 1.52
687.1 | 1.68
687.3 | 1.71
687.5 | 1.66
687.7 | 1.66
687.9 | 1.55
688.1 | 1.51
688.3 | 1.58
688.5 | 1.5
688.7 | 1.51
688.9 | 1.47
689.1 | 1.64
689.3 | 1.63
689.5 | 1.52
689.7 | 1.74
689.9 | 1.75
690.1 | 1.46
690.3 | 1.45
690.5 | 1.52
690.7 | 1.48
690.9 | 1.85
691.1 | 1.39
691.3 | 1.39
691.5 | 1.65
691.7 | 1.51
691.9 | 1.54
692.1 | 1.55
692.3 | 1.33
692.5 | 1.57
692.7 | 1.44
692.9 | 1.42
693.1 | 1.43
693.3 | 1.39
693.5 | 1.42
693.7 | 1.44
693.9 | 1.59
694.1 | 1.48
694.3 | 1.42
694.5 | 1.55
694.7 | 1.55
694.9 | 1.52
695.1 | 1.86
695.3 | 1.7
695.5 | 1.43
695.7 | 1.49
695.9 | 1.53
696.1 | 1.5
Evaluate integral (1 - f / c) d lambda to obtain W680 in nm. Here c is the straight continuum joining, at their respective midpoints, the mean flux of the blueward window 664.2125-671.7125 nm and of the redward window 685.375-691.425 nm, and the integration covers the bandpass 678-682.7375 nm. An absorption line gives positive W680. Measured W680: -0.21 nm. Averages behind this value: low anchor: 1.38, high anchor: 1.59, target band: 1.57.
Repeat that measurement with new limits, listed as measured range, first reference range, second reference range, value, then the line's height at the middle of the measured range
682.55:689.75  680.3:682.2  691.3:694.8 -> 0.078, 1.57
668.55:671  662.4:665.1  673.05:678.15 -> -0.178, 1.29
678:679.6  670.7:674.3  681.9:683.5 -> -0.052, 1.47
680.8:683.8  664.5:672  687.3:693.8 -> -0.111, 1.48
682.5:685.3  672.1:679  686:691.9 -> 0.140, 1.54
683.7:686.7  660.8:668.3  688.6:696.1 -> -0.182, 1.47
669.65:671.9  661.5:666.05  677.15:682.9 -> -0.088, 1.38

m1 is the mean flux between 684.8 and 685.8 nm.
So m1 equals 1.58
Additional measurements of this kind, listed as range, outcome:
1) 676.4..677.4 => 1.56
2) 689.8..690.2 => 1.6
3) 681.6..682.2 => 1.64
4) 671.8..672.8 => 1.51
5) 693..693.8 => 1.42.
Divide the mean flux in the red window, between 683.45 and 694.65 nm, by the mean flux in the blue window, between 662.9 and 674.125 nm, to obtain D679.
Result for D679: 1.1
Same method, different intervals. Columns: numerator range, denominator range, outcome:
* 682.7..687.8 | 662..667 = 1.23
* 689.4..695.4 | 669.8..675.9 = 1.07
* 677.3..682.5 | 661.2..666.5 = 1.23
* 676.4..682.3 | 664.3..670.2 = 1.14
